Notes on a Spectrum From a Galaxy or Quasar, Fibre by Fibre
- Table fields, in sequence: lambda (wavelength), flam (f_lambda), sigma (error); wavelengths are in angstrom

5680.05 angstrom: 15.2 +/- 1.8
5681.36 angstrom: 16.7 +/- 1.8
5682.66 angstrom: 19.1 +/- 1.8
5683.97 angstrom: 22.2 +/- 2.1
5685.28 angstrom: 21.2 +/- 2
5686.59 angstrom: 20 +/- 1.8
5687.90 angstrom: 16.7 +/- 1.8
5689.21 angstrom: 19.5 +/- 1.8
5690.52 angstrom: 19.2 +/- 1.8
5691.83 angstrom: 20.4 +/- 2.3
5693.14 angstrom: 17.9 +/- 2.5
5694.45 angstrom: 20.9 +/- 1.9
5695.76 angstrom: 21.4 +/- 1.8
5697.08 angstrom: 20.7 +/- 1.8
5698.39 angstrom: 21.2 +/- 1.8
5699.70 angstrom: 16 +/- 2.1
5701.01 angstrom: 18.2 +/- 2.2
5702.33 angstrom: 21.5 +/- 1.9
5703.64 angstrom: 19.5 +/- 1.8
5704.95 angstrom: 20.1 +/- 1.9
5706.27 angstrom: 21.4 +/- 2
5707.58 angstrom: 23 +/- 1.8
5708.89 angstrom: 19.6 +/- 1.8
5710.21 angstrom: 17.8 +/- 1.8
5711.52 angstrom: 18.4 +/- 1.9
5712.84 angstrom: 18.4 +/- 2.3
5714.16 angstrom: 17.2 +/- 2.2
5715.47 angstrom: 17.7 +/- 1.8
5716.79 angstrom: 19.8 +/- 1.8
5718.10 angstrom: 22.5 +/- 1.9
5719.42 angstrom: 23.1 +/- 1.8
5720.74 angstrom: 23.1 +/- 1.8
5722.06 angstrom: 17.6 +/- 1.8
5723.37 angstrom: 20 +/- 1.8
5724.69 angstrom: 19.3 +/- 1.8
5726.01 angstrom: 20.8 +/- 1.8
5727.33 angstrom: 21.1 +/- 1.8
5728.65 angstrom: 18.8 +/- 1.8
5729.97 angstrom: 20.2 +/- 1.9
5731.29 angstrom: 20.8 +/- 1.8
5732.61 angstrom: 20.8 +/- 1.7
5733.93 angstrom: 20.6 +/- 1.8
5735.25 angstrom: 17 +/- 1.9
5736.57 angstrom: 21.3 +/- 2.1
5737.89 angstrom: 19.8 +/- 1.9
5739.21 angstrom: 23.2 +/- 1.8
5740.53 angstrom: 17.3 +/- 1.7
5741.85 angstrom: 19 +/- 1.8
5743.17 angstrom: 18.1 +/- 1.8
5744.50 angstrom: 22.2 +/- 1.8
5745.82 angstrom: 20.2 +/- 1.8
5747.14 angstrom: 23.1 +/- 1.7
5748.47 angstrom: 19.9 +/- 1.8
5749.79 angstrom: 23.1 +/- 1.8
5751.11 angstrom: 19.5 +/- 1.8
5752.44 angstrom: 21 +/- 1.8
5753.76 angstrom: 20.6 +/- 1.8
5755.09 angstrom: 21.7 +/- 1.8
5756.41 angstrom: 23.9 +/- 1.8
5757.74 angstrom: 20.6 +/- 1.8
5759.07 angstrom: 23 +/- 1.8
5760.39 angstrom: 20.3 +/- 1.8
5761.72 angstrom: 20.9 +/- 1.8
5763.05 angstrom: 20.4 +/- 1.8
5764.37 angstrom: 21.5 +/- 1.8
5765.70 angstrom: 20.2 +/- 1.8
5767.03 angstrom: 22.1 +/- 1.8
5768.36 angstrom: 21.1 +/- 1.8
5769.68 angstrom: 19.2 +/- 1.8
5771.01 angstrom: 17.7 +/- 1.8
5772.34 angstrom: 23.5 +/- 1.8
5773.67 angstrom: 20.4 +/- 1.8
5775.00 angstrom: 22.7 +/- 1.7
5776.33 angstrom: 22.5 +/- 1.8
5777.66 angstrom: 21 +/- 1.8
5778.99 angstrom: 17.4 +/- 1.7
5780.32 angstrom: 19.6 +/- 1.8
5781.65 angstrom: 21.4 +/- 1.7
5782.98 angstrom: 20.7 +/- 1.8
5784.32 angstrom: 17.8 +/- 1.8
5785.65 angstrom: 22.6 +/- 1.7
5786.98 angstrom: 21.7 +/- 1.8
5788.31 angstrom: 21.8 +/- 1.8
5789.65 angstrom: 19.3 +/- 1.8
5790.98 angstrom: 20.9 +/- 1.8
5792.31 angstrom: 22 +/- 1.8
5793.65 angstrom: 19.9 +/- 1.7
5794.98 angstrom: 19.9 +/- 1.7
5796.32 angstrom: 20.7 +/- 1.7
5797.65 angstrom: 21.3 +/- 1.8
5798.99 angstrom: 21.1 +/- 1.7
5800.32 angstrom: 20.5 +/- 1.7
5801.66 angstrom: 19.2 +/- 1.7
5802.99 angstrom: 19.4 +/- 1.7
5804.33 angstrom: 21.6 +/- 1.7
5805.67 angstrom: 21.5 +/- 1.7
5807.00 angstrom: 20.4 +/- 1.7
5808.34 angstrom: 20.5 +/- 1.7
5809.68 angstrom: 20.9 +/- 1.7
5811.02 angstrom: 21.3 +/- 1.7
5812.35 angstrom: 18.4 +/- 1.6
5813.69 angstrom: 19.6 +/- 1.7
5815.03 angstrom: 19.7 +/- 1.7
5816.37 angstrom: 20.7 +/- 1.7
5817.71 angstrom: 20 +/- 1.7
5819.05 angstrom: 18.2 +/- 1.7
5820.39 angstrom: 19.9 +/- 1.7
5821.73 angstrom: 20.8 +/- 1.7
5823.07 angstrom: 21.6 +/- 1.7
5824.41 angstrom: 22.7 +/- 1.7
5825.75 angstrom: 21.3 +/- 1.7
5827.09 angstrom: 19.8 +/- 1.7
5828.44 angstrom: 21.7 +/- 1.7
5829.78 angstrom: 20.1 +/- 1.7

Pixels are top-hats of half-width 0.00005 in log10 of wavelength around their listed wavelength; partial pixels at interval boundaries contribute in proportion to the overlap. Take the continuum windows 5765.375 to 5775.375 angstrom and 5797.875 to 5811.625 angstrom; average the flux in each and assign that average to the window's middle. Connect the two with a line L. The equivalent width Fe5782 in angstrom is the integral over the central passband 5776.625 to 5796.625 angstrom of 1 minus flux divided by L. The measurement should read 0.26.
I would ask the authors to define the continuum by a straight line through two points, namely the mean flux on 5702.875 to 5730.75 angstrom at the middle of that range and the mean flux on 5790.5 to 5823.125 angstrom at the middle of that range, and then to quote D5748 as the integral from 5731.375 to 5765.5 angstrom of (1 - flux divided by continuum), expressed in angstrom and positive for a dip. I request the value -1.1 angstrom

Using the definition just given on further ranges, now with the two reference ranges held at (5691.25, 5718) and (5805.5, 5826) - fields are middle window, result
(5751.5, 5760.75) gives -0.7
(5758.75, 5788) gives -1.0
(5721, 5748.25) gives -0.4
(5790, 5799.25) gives -0.2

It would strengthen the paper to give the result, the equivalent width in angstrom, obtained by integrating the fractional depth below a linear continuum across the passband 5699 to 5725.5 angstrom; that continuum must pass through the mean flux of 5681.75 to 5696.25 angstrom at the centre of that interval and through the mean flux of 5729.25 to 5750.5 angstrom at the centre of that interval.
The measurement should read 0.5 angstrom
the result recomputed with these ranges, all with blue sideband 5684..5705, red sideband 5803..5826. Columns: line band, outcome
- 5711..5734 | -0.1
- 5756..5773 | -0.8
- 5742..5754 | -0.4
